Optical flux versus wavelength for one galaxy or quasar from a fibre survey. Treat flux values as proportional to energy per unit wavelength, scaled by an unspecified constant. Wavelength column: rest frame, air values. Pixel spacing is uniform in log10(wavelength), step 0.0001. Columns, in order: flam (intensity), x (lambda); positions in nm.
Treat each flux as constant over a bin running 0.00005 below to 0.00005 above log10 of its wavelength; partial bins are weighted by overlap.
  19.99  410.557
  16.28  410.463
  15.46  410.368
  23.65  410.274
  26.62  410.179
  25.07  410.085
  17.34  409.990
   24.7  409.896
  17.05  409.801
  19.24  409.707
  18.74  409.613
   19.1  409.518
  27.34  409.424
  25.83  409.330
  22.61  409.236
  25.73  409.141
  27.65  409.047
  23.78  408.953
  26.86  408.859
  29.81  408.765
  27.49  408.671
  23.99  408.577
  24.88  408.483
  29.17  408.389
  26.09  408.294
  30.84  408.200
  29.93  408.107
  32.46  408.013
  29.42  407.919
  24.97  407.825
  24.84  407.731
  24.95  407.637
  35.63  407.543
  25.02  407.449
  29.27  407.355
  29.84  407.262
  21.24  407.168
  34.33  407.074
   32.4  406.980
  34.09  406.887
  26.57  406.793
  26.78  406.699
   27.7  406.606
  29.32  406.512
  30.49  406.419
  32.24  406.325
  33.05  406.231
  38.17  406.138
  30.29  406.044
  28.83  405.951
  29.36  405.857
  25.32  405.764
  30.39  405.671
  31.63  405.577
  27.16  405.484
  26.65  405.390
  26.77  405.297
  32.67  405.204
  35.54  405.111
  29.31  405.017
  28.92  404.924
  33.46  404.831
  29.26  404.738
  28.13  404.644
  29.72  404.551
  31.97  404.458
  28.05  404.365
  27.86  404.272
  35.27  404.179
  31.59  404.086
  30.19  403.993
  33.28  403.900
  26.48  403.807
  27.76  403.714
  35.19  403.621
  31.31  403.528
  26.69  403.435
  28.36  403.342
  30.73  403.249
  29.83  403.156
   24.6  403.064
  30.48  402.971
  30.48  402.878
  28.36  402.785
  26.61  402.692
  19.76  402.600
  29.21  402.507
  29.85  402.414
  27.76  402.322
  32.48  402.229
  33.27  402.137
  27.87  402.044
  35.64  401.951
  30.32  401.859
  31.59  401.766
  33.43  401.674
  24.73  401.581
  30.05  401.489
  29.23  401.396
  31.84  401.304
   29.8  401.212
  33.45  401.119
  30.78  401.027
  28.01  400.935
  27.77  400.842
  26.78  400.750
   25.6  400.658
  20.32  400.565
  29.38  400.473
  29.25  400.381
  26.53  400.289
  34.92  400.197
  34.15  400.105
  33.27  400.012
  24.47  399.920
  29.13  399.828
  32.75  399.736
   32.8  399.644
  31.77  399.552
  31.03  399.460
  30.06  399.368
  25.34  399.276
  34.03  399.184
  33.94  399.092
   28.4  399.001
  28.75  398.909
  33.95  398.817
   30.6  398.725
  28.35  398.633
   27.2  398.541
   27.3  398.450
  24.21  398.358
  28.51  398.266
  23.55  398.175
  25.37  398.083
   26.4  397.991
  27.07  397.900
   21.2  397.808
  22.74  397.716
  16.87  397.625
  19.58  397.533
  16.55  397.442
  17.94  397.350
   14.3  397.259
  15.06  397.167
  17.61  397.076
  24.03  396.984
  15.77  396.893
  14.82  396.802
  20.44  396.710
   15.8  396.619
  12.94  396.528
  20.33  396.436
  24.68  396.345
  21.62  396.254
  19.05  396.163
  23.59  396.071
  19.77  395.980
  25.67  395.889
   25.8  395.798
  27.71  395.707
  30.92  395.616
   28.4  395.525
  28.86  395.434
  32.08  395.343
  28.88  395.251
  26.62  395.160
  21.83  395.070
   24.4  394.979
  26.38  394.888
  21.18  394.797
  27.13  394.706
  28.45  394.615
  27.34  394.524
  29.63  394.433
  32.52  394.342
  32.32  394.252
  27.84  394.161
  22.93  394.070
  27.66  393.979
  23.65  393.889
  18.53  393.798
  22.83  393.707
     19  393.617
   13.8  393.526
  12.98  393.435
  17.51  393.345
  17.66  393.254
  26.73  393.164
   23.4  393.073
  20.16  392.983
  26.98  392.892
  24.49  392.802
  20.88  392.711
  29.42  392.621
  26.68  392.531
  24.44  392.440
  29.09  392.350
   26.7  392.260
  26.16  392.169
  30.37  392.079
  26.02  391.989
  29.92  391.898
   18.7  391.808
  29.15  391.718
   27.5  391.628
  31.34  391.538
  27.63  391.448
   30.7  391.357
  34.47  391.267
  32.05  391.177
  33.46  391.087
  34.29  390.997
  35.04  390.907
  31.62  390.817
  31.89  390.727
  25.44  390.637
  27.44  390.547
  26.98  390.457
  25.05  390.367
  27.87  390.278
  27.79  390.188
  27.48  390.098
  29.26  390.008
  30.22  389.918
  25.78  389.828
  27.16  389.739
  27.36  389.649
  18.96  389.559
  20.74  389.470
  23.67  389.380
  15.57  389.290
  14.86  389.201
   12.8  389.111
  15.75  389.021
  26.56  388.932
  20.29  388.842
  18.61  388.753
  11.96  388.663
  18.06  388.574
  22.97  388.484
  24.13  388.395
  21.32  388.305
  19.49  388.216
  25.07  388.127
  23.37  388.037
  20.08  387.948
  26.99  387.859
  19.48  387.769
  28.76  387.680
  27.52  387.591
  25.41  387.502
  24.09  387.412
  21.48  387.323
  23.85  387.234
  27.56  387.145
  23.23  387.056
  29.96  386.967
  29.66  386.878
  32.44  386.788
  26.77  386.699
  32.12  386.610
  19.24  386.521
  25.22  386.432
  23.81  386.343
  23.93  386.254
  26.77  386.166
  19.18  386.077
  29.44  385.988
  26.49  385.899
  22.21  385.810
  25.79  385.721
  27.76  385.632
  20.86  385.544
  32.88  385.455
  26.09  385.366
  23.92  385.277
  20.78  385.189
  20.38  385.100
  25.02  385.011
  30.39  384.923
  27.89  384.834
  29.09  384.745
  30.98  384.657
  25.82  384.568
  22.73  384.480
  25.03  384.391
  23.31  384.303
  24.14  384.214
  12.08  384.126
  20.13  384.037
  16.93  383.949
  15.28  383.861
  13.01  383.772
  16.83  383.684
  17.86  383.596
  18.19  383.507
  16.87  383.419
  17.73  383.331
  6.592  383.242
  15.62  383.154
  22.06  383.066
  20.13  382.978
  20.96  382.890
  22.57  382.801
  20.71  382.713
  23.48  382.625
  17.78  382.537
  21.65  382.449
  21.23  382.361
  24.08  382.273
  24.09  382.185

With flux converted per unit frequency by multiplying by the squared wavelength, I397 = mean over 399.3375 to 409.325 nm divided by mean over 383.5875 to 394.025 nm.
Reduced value 1.3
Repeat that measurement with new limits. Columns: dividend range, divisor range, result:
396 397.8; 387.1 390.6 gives 0.84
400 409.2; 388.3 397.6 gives 1.29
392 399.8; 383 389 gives 1.13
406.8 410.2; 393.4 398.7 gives 1.20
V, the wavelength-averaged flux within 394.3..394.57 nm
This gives 29.7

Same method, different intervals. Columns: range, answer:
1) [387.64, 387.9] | 24.9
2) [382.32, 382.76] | 21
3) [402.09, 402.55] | 30.5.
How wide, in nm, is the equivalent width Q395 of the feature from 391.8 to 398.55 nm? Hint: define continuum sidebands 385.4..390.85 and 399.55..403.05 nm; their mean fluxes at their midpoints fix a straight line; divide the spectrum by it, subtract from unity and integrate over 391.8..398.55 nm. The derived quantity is 0.88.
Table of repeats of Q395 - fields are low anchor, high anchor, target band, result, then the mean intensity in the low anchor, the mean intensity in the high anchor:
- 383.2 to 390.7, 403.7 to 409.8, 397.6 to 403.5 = -0.42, 23.3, 28.5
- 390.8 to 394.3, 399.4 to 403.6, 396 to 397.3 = 0.42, 26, 29.5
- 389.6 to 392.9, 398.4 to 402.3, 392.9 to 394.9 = 0.36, 28.3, 30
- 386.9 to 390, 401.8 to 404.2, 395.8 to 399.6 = 0.50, 22.6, 29.7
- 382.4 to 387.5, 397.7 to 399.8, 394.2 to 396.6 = 0.14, 23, 28.6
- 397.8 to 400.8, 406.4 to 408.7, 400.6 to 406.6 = -0.26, 28.8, 28.5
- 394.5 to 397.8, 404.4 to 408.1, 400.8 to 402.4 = -0.25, 22.3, 29.7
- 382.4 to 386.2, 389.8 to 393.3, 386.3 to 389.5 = 0.23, 21.9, 27.7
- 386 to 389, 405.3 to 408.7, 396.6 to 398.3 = 0.41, 23.9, 29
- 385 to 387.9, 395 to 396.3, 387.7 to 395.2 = 0.23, 25.4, 25.8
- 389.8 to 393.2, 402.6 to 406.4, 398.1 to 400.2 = -0.05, 28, 29.9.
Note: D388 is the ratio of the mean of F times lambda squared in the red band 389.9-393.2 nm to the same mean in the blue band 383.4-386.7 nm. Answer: 1.24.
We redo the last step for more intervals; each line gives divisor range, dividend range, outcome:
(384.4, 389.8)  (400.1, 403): 1.32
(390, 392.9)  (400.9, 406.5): 1.13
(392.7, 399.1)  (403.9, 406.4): 1.35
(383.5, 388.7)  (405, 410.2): 1.30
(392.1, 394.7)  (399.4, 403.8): 1.26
